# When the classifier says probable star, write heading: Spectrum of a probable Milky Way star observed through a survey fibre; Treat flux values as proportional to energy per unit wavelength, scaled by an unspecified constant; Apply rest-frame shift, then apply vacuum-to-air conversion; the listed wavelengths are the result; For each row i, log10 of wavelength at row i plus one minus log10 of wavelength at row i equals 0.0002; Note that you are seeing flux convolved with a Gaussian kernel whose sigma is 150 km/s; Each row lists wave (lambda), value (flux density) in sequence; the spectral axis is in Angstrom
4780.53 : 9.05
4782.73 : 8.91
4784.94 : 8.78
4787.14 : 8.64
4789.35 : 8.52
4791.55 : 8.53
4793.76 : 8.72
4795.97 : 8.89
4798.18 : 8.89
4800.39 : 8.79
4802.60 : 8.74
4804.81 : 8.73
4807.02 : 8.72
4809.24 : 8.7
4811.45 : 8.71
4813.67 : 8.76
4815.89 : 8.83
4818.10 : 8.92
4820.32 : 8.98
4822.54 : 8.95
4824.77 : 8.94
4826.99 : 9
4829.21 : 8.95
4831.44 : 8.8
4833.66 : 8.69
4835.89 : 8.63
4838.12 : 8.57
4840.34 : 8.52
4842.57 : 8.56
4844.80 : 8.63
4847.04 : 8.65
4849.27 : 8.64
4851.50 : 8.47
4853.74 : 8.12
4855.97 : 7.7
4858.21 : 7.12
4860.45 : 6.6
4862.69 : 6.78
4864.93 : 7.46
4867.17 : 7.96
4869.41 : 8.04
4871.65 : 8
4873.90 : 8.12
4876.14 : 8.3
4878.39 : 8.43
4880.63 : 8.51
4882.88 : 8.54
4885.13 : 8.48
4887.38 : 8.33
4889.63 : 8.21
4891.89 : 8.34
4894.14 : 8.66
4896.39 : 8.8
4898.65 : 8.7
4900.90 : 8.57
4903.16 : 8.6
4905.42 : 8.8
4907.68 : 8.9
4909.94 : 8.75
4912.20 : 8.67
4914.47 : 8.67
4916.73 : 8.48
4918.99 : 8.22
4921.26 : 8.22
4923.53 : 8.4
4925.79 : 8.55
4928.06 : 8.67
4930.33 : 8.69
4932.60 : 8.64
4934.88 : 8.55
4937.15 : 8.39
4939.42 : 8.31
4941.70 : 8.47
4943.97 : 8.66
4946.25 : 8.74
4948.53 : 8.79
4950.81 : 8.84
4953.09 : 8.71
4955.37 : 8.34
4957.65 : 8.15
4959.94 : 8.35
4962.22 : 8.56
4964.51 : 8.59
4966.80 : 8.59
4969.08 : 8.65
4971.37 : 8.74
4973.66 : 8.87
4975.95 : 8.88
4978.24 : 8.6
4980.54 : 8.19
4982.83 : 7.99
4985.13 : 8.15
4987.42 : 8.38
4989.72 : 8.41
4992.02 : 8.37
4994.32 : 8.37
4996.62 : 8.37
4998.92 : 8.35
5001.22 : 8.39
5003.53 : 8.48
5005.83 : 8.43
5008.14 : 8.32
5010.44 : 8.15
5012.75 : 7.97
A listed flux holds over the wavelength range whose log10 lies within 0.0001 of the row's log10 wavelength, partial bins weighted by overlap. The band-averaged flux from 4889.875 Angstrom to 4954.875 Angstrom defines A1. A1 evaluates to 8.59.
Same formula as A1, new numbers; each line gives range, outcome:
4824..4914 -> 8.36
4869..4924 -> 8.48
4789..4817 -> 8.74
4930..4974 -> 8.57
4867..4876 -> 8.07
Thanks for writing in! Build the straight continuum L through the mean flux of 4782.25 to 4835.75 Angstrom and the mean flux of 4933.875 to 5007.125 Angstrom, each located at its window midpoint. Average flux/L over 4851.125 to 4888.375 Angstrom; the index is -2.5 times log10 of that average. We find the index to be 0.10 mag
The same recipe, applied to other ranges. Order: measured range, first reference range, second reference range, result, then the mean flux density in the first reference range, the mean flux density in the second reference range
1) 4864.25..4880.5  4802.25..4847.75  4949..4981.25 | 0.079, 8.76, 8.58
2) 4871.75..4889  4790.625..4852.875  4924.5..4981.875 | 0.040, 8.74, 8.58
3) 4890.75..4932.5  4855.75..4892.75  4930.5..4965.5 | -0.045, 7.94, 8.54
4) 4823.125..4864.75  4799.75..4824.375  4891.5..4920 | 0.060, 8.81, 8.64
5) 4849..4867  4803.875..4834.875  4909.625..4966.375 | 0.154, 8.83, 8.53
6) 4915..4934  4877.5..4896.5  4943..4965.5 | 0.004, 8.46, 8.57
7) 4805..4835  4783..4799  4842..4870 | -0.063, 8.71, 7.88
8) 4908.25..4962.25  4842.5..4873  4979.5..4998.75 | -0.054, 7.89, 8.28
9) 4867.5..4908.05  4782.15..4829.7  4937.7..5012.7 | 0.024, 8.8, 8.47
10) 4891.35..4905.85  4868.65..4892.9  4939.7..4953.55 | -0.031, 8.3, 8.68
